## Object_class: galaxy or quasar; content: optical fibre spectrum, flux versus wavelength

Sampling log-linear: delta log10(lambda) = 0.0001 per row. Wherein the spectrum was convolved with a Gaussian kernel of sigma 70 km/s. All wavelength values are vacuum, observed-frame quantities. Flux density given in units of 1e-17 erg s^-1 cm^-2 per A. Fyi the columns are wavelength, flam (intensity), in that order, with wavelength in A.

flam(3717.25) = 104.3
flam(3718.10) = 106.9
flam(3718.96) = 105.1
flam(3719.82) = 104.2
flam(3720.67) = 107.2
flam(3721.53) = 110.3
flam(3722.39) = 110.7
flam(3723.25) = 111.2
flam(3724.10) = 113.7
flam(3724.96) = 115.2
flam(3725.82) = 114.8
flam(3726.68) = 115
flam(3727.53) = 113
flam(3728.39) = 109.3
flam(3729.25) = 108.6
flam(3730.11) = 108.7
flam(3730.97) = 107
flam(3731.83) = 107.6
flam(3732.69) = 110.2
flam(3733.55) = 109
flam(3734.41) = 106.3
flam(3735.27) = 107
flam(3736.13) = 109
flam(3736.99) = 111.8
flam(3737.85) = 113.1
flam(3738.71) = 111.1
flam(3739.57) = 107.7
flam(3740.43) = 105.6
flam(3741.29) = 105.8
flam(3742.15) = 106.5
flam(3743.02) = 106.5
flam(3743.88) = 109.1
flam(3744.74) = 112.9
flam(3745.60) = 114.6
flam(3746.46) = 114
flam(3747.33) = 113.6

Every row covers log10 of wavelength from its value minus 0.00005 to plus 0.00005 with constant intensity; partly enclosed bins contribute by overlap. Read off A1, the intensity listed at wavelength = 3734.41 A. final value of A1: 106.3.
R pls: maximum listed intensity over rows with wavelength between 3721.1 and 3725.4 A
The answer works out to 115.2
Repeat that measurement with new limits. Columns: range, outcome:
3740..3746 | 114.6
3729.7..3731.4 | 108.7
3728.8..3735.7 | 110.2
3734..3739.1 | 113.1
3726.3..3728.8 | 115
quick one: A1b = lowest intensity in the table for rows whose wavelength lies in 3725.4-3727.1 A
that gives 114.8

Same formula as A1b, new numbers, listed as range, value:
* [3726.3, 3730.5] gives 108.6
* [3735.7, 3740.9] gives 105.6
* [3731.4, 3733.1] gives 107.6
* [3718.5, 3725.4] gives 104.2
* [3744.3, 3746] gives 112.9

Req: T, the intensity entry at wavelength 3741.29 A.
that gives 105.8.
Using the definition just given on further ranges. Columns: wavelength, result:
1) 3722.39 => 110.7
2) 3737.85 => 113.1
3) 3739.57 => 107.7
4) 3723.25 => 111.2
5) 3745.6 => 114.6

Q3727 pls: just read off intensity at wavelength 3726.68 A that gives 115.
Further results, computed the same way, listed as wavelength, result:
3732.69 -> 110.2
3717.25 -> 104.3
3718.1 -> 106.9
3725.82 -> 114.8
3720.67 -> 107.2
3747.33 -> 113.6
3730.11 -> 108.7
